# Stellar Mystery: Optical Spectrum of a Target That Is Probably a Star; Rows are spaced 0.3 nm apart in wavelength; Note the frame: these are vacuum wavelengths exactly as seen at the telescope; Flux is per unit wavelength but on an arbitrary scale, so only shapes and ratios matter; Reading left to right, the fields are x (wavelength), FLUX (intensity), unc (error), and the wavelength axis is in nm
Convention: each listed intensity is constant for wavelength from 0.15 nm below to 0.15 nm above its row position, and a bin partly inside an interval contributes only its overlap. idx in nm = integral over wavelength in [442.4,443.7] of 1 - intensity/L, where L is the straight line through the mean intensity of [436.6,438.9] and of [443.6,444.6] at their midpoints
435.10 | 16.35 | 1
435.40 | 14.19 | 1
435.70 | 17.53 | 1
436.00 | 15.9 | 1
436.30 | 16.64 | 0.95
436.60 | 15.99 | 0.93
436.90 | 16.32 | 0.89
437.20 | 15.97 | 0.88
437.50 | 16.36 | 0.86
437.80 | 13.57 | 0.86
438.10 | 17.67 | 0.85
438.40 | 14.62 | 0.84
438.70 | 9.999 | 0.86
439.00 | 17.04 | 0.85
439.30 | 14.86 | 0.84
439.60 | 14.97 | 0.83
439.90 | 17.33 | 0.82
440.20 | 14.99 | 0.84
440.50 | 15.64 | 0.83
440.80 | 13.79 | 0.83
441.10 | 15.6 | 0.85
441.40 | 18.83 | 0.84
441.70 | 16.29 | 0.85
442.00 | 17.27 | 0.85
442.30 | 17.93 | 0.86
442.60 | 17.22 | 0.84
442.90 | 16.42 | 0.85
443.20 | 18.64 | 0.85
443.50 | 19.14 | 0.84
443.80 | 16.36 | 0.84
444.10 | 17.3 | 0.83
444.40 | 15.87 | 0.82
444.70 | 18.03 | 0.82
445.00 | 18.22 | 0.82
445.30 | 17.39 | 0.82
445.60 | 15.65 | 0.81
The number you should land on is -0.11 nm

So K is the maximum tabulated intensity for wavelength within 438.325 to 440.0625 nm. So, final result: 17.33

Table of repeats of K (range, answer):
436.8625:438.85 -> 17.67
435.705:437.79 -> 16.64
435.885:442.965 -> 18.83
